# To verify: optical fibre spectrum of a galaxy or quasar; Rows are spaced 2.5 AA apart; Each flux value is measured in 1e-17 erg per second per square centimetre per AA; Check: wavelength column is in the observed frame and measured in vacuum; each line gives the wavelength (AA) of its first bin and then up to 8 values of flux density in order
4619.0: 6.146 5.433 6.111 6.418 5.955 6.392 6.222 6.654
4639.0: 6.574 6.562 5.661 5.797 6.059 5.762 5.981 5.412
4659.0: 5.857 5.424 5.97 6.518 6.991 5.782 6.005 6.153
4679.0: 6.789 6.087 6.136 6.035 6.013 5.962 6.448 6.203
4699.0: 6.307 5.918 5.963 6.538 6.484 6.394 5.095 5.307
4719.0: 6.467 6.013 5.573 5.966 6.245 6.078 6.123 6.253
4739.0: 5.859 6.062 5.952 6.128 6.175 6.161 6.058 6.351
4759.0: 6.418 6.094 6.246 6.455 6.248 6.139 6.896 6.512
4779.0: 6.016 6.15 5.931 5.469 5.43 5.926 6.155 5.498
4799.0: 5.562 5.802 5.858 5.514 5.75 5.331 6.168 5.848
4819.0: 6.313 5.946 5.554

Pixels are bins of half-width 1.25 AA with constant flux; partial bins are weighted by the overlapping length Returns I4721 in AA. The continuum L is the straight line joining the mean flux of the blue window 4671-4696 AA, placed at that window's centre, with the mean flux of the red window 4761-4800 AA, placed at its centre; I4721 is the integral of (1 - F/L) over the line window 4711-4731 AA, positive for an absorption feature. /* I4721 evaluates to 0.79 AA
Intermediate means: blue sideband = 6.15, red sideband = 6.05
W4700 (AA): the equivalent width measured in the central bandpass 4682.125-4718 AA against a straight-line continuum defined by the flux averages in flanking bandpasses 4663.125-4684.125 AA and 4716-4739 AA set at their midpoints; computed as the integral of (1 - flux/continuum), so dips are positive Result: 0.5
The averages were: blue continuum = 6.28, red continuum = 6.02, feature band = 6.06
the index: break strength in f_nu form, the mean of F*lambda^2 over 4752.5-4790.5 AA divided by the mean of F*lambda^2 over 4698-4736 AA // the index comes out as 1.04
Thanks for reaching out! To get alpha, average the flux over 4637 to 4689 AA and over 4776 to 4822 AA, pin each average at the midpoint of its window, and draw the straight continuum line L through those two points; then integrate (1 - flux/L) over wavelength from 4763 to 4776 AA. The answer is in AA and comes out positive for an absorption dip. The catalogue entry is -1.1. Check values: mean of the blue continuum 6.08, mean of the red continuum 5.84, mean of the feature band 6.41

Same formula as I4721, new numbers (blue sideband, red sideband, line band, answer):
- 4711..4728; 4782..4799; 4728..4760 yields -2.0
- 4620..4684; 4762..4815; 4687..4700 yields -0.3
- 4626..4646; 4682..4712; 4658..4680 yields 0.3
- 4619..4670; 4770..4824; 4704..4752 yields -0.4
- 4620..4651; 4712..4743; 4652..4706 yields -0.5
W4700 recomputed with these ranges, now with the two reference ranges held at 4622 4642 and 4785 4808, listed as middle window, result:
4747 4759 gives -0.7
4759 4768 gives -0.7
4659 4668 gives 0.3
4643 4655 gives 0.8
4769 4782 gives -1.3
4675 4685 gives -0.2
